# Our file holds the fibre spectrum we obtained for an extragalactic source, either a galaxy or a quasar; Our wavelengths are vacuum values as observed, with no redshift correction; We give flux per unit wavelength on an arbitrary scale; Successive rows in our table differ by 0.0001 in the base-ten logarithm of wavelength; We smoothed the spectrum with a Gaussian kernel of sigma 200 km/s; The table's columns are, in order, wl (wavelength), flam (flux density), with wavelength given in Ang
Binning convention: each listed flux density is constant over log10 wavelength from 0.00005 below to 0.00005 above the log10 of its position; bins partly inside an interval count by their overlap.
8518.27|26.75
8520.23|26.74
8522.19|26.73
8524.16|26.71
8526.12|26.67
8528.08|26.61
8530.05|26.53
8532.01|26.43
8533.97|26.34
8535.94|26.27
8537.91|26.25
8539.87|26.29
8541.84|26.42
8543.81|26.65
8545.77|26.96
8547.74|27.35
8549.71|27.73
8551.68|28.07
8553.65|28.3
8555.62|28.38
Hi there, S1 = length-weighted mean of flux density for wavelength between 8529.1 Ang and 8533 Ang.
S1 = 26.5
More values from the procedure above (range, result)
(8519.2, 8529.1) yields 26.7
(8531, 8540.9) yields 26.3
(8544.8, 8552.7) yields 27.5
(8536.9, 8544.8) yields 26.4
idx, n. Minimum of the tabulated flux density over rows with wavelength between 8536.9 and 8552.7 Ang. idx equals 26.25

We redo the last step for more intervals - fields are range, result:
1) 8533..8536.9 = 26.27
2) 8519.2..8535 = 26.34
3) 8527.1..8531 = 26.53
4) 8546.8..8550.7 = 27.35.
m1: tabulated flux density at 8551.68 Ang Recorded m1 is 28.07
